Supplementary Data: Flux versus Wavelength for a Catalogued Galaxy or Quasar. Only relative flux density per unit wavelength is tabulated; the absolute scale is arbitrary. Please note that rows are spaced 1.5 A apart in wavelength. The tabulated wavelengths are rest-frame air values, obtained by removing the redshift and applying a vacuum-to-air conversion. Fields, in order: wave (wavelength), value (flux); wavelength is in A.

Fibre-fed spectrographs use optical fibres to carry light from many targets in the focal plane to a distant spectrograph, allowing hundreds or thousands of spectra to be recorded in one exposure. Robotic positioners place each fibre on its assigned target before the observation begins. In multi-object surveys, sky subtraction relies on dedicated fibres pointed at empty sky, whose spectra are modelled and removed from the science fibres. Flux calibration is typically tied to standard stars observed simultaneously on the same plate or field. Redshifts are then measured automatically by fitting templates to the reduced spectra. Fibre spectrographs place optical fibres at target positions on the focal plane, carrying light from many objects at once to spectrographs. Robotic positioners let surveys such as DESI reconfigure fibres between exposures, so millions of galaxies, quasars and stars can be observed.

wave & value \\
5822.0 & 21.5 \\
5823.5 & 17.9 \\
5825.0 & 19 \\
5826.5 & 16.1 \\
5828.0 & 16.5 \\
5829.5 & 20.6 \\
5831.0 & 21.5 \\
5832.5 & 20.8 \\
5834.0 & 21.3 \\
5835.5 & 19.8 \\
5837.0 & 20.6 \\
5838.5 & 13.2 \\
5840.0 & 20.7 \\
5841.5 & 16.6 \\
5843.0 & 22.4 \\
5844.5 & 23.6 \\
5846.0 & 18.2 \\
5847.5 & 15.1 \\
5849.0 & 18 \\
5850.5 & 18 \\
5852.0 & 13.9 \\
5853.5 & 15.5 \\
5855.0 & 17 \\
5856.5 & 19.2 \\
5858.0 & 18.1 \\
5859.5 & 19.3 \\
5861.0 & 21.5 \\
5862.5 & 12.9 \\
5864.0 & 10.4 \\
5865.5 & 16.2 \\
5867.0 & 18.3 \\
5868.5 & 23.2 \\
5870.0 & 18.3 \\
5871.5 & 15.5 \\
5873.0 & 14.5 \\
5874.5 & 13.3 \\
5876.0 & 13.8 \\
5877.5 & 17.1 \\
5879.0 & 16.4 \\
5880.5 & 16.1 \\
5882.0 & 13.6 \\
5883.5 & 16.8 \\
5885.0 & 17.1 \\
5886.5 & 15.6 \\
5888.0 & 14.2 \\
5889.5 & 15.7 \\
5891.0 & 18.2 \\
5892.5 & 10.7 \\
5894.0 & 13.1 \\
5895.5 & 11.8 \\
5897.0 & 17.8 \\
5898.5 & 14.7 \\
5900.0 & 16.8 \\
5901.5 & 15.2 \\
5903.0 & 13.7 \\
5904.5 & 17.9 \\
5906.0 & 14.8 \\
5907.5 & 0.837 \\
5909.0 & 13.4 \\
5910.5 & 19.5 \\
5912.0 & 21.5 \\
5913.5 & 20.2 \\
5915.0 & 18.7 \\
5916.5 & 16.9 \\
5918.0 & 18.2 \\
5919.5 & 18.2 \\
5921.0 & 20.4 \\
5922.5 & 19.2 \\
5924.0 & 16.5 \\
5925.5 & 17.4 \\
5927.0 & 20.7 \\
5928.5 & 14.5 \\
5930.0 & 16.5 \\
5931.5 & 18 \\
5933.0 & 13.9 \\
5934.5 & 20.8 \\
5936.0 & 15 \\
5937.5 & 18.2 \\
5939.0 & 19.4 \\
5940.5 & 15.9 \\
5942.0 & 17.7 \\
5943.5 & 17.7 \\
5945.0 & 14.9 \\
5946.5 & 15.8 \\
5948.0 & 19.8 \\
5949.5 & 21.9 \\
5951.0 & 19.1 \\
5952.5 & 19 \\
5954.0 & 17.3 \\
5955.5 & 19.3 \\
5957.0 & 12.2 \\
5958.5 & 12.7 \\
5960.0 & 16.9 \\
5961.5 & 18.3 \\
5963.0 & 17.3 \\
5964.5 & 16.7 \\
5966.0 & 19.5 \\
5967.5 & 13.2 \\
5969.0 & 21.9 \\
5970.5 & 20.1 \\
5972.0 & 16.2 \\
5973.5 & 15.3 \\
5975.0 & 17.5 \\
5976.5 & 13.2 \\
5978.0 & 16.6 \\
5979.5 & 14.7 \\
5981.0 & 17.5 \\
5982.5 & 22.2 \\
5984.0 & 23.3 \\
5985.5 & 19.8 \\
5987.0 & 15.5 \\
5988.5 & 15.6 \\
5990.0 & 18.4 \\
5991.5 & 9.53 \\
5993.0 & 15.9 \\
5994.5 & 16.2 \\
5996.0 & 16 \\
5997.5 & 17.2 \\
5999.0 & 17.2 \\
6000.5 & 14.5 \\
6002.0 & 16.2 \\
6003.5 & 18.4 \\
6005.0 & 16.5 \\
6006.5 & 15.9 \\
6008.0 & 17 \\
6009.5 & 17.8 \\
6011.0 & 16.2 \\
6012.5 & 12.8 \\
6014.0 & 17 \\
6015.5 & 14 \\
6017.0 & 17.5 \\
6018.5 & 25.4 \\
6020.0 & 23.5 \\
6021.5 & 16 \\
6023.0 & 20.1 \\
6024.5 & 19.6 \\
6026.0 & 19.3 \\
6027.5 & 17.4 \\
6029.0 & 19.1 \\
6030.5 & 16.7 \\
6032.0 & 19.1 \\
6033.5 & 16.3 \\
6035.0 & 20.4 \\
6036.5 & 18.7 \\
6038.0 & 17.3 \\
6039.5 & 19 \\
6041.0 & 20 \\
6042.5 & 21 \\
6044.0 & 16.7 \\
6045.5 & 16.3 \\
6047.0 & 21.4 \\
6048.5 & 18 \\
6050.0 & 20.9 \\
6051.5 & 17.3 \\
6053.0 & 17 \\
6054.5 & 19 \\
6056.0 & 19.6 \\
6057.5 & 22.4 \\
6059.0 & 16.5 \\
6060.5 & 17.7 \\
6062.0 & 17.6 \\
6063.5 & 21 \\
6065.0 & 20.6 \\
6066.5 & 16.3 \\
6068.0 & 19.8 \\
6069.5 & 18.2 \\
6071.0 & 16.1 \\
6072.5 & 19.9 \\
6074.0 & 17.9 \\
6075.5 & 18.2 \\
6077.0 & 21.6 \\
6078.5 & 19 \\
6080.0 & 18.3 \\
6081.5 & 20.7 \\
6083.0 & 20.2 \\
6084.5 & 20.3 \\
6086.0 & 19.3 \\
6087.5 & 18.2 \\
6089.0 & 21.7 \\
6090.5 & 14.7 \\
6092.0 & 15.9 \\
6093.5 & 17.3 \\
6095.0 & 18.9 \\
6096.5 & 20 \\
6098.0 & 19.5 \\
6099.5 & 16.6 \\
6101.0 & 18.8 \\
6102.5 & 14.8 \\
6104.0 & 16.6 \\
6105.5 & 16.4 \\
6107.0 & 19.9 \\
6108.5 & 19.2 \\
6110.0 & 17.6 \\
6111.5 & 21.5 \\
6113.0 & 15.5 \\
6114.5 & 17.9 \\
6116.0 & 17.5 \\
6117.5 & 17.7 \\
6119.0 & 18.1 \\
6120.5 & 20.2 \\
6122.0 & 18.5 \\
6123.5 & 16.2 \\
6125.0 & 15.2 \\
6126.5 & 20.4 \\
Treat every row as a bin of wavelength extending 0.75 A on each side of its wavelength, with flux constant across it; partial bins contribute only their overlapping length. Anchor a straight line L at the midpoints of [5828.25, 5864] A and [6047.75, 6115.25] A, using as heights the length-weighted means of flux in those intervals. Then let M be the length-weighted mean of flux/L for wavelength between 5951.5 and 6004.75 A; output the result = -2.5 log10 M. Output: 0.10 mag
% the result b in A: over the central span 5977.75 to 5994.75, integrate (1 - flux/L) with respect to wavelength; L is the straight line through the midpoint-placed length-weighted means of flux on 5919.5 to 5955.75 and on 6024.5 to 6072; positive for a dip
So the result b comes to 1.0 A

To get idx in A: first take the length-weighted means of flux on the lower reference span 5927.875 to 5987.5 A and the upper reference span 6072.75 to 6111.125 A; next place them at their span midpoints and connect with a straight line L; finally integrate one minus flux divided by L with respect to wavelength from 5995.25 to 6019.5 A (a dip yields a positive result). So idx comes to 1.2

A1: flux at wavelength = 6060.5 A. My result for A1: 17.7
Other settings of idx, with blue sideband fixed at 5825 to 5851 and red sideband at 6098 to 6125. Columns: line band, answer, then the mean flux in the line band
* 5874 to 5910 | 8.06 A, 14.6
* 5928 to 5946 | 1.63 A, 16.9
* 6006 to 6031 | 0.30 A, 18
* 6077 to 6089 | -1.19 A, 19.7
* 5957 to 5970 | 1.14 A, 16.8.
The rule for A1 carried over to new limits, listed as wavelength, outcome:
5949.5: 21.9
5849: 18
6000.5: 14.5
